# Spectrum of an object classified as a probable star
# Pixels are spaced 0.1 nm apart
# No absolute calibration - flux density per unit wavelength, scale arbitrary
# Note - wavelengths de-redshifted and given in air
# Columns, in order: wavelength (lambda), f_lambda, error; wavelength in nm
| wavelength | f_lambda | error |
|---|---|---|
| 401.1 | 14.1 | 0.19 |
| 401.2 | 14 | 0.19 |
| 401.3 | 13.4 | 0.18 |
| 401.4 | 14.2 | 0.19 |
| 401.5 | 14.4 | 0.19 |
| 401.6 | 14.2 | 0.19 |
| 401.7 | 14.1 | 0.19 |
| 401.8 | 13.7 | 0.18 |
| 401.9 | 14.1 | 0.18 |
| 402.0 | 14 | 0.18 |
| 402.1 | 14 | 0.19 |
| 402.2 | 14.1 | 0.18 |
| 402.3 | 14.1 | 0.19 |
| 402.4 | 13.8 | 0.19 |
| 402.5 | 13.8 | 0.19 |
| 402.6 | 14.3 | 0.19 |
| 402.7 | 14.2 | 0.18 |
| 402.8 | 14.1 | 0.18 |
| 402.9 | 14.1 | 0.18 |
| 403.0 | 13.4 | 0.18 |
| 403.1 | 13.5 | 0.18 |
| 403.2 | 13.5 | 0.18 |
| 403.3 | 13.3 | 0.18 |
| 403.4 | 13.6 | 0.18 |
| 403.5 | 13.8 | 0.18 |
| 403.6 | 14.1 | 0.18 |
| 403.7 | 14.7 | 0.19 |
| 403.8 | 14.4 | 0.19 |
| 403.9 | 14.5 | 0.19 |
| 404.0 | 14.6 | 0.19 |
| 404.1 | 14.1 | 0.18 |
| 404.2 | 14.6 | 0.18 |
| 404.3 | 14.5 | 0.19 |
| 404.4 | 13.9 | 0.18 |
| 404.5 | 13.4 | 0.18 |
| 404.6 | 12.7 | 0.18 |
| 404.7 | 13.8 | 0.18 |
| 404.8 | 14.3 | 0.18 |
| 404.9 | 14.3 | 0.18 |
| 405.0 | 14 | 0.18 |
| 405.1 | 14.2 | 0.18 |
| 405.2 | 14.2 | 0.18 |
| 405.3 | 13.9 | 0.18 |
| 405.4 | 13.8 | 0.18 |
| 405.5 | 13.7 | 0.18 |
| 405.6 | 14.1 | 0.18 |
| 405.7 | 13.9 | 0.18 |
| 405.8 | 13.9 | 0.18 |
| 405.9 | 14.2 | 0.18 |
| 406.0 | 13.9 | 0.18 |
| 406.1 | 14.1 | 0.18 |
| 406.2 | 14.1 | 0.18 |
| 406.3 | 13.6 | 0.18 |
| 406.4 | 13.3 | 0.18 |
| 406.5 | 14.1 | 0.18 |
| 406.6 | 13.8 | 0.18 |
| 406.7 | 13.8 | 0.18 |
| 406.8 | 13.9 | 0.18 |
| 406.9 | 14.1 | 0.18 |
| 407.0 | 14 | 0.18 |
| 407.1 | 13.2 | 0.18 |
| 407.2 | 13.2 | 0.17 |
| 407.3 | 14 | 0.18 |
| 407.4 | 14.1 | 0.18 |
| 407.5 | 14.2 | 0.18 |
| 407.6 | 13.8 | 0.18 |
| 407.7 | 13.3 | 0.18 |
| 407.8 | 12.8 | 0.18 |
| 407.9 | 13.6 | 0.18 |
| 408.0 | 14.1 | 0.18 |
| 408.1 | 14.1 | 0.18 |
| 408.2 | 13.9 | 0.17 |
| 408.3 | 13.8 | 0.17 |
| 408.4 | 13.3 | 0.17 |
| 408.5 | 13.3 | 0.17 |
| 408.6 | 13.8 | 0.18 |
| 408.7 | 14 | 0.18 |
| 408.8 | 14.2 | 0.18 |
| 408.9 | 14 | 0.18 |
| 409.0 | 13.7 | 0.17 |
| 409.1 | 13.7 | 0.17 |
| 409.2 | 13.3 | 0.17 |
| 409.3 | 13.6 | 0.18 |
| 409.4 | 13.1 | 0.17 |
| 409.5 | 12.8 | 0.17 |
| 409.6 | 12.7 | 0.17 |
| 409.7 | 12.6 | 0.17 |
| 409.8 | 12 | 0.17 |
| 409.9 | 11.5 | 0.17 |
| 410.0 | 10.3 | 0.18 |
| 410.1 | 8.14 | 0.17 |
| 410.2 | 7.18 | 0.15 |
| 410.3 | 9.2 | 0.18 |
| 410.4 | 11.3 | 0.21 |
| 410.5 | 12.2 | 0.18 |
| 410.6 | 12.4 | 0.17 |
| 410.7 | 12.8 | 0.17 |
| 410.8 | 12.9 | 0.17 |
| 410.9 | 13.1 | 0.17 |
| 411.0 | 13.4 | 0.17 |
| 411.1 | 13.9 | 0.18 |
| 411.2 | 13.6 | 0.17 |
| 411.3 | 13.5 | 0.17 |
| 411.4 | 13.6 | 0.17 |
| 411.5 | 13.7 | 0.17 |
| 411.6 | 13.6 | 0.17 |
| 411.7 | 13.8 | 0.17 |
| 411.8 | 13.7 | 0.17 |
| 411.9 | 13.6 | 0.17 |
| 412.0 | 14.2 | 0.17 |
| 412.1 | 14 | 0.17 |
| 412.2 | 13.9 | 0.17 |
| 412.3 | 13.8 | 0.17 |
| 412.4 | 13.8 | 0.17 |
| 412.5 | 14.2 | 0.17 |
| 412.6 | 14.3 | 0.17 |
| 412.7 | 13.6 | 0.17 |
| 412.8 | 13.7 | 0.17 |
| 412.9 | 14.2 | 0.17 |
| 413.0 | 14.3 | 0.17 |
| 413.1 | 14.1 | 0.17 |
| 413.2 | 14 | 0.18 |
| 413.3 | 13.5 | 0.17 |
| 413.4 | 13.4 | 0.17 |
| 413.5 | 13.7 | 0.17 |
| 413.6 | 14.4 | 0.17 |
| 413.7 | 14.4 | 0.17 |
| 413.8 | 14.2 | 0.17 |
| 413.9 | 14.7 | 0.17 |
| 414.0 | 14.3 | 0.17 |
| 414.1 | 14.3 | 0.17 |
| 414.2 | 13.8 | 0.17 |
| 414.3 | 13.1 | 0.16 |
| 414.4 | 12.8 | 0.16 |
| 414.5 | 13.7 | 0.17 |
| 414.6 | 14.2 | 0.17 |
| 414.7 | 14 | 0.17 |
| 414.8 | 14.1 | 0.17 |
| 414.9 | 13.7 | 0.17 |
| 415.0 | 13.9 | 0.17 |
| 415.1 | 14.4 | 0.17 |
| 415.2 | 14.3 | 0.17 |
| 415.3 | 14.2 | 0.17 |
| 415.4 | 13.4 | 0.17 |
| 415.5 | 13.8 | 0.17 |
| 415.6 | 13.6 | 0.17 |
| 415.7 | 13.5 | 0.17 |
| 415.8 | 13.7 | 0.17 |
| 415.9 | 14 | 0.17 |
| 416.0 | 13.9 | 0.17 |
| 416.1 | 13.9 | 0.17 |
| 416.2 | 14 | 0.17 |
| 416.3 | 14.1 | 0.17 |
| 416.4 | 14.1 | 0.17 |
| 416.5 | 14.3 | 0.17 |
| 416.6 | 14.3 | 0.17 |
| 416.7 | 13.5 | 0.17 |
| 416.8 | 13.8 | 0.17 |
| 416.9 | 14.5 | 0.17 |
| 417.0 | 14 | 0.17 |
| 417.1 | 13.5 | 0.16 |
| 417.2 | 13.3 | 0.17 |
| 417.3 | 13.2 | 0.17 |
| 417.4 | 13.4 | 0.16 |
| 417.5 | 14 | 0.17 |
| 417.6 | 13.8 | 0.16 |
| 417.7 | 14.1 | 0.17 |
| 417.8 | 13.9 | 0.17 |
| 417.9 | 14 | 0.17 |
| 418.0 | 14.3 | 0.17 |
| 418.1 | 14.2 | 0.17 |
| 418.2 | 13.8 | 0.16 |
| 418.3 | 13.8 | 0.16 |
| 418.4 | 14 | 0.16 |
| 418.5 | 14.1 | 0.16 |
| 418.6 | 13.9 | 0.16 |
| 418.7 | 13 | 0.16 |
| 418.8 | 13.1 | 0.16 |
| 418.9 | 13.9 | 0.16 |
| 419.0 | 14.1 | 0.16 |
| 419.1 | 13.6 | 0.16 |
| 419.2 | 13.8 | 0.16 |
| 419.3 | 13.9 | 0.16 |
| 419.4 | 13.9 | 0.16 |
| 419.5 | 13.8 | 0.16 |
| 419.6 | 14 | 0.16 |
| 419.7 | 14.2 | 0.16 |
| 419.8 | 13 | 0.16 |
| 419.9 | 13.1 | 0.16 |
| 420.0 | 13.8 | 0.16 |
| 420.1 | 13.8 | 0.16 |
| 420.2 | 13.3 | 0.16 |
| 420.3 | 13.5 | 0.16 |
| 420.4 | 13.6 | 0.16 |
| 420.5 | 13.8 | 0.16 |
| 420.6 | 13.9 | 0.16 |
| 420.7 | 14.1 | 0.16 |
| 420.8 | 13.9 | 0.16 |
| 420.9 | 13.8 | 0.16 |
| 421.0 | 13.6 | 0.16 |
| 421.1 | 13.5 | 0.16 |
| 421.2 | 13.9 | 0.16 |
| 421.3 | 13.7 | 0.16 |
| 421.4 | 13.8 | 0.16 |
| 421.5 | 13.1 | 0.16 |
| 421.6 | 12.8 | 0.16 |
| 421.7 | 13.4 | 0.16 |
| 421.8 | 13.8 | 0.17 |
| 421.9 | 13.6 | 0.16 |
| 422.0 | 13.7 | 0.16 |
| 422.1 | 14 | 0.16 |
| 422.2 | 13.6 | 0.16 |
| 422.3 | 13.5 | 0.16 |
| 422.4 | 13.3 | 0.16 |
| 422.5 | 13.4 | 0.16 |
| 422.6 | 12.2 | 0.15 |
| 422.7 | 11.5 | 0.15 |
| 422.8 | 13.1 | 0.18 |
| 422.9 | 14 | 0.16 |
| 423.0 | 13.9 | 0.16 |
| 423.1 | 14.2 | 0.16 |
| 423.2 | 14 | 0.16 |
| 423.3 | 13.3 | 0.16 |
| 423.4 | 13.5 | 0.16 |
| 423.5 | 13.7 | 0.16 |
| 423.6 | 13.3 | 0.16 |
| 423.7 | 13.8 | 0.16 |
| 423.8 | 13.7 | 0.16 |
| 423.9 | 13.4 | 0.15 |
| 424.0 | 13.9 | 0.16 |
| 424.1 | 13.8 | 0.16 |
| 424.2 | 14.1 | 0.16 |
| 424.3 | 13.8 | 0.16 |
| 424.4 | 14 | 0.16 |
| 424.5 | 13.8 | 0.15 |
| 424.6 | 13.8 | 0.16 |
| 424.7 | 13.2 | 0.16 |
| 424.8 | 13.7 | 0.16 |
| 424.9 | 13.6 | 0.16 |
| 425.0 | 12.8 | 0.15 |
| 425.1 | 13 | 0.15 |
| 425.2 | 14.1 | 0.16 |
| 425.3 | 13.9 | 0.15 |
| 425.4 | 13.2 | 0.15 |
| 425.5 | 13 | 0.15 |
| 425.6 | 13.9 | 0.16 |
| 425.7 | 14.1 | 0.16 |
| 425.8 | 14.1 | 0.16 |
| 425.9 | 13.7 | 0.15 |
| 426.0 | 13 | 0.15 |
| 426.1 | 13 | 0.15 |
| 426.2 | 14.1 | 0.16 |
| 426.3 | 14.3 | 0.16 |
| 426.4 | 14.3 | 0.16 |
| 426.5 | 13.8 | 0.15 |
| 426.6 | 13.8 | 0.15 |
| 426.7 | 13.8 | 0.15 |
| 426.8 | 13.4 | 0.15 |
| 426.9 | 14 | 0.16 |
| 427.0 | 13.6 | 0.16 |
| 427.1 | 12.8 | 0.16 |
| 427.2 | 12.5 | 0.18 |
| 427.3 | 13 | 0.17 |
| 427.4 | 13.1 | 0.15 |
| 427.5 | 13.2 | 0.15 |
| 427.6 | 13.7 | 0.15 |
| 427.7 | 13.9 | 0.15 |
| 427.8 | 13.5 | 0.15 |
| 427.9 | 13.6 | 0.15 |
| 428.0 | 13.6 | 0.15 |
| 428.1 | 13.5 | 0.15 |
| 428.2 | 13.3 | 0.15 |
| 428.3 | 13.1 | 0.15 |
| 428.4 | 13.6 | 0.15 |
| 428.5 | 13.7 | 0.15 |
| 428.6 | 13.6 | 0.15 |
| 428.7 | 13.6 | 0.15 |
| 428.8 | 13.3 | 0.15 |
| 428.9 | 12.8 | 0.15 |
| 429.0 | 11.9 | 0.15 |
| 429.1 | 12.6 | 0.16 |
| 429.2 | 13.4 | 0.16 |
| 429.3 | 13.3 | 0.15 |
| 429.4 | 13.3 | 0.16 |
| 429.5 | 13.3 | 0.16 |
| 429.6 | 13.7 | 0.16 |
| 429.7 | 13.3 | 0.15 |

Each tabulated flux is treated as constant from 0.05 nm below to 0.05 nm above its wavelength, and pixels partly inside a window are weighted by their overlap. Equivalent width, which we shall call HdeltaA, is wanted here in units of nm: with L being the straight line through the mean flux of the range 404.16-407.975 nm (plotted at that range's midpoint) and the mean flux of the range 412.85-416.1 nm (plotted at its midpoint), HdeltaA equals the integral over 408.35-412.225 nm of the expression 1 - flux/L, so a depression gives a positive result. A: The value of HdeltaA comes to 0.30 nm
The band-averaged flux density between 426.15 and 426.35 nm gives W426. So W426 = 14.2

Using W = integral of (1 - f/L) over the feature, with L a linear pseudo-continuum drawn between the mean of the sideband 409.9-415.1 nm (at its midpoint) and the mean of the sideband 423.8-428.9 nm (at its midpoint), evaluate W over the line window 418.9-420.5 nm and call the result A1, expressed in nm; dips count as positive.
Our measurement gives -0.03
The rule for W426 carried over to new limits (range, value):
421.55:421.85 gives 13.3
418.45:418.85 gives 13.5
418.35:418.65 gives 14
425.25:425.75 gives 13.6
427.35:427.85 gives 13.5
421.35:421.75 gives 13.3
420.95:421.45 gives 13.7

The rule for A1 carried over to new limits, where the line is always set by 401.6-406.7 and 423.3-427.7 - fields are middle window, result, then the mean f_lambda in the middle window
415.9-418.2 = -0.03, 13.9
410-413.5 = 0.20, 13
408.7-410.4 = 0.22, 12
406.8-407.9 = 0.02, 13.7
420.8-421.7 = 0.01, 13.5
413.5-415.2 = -0.03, 14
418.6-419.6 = 0.00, 13.7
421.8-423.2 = 0.02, 13.4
